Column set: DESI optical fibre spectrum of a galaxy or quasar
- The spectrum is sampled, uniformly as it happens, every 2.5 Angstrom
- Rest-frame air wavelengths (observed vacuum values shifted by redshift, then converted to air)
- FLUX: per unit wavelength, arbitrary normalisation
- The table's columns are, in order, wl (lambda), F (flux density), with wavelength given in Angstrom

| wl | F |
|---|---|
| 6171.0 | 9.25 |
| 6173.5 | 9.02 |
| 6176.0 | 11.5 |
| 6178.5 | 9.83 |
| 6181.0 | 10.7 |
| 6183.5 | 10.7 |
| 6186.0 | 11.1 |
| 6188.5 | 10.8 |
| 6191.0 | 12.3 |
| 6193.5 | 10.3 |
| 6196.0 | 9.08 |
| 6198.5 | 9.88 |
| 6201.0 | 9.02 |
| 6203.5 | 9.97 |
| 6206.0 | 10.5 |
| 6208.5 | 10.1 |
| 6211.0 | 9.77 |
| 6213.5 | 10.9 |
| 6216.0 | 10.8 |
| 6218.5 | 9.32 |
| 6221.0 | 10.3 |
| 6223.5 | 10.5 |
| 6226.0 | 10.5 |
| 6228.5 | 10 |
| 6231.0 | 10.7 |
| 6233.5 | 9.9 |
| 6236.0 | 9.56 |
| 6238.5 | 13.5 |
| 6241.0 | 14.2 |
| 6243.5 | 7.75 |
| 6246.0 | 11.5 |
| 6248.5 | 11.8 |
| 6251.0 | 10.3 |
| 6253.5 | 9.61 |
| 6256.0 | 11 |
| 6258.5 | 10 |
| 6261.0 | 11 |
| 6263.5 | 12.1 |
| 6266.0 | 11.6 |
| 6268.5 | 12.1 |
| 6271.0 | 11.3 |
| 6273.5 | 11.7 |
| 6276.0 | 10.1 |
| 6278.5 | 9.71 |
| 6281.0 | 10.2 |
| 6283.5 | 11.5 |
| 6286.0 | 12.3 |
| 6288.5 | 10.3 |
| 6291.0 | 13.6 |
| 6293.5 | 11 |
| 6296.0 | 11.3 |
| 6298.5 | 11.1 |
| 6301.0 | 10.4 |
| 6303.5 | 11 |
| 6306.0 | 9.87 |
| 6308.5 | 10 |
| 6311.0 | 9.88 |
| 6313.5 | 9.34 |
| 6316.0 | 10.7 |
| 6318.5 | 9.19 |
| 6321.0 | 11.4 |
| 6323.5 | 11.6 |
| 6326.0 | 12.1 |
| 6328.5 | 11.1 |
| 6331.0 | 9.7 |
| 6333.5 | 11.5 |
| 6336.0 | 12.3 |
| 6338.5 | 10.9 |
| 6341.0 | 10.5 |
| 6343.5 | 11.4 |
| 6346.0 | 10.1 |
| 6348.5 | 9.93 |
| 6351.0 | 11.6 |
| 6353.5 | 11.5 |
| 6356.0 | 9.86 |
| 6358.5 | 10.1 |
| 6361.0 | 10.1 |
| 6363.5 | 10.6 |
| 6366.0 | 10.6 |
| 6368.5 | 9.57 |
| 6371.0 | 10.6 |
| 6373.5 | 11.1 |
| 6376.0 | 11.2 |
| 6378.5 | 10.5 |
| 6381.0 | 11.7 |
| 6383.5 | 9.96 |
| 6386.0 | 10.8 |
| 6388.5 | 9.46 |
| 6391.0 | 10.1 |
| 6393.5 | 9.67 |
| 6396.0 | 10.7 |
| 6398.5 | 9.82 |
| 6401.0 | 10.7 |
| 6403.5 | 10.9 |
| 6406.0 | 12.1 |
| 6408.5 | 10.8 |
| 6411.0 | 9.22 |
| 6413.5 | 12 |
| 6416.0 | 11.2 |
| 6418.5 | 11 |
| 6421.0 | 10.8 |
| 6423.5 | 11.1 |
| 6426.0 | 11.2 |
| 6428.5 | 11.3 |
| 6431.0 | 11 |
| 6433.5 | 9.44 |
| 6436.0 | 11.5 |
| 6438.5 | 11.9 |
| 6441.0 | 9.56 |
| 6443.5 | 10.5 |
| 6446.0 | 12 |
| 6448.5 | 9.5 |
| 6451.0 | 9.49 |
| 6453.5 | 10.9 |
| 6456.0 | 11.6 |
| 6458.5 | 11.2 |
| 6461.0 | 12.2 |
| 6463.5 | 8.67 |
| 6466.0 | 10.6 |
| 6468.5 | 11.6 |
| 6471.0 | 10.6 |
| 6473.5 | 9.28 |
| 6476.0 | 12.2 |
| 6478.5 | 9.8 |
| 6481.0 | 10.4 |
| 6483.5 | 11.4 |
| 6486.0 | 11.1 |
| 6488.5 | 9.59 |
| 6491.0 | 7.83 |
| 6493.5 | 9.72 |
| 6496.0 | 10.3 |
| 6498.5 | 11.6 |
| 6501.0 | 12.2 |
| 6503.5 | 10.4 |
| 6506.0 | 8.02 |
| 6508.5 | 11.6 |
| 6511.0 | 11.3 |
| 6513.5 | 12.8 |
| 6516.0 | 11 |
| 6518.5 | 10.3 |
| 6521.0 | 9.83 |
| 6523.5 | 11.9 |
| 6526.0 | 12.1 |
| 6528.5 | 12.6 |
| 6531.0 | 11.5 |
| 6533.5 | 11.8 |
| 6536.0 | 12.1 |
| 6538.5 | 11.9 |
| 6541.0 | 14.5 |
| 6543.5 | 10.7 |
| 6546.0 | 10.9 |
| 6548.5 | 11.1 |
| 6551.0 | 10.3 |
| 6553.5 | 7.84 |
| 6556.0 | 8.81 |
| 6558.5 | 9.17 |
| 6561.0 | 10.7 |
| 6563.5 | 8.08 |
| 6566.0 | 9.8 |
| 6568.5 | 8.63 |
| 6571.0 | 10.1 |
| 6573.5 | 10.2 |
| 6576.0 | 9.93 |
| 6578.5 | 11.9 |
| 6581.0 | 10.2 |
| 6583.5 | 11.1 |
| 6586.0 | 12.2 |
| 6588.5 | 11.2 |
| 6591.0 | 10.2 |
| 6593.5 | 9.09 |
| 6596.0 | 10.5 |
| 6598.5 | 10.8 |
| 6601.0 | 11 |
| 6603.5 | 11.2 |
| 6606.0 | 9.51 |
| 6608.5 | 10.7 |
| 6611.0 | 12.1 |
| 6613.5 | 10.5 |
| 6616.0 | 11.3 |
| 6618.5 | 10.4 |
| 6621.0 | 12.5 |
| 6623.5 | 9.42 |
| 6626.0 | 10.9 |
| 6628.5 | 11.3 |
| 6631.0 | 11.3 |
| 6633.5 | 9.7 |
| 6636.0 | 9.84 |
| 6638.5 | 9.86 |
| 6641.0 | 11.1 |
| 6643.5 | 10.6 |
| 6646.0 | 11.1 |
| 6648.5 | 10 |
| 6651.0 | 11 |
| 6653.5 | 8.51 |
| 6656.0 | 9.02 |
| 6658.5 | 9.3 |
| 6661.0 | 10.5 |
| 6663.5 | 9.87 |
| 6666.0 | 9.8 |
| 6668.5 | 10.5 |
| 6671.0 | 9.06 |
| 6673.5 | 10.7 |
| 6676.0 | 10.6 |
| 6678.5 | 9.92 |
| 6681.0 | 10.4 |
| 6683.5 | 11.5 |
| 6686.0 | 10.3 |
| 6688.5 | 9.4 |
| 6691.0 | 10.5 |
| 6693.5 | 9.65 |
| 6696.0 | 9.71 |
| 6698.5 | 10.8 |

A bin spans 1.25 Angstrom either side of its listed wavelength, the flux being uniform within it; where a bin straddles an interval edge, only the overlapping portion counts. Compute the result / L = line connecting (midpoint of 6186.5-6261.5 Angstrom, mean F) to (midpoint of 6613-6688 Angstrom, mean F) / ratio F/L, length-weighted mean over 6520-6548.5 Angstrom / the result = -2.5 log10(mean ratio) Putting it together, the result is -0.14 mag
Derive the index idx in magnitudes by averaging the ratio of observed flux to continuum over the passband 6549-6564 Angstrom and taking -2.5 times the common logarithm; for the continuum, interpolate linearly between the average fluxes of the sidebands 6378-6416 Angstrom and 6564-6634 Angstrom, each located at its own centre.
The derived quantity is 0.14 mag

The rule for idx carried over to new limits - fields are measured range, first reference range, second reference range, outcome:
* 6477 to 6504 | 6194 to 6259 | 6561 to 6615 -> 0.00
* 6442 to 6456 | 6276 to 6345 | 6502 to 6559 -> 0.04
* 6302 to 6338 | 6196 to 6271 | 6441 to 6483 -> -0.01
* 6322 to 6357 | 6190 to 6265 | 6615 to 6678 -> -0.05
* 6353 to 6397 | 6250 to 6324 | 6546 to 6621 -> 0.03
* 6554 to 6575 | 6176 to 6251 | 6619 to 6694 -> 0.10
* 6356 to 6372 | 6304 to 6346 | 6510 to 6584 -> 0.05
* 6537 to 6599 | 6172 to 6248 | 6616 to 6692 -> -0.01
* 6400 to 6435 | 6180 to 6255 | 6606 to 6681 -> -0.05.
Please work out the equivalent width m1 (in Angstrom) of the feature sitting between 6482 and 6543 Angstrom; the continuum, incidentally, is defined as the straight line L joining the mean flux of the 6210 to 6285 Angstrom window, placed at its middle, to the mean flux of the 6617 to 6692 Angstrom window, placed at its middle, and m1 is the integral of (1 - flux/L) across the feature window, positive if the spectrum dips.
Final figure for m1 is -3.88 Angstrom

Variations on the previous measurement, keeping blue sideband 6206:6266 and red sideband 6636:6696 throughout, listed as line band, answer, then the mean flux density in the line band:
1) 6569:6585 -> -0.4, 10.5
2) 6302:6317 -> 0.6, 10.1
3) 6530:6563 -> -1.7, 10.8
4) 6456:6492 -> -0.5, 10.5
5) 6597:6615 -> -1.1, 10.8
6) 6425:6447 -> -1.1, 10.9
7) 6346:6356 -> -0.2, 10.8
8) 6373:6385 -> -0.4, 10.9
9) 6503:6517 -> -0.7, 10.9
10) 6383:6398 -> 0.5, 10.1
